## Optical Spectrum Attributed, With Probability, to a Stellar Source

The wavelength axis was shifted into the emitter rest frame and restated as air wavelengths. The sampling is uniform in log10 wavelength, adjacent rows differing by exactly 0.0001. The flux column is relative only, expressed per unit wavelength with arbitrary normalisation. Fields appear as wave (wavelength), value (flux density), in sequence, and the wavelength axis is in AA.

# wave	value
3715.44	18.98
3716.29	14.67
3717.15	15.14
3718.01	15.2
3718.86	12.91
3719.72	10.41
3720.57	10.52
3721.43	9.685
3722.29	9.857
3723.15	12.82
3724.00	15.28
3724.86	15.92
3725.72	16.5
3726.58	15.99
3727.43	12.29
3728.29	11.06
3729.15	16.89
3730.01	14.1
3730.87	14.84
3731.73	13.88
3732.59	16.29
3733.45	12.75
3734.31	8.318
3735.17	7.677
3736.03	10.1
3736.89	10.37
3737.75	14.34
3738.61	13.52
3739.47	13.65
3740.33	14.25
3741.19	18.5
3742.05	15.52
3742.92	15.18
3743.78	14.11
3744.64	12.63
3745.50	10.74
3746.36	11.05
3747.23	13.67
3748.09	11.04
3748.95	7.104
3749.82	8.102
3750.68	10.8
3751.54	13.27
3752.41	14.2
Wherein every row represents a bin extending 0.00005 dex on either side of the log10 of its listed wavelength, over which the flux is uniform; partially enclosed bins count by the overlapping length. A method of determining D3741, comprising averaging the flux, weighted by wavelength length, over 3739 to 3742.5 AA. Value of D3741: 15.4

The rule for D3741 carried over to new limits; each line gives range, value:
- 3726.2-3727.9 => 14.1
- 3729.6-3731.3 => 14.5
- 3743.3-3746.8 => 12.2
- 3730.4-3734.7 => 13.3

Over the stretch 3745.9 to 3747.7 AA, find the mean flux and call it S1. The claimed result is 12.3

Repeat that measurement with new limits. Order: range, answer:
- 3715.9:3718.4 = 15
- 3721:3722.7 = 9.74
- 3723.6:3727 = 15.9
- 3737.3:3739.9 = 13.8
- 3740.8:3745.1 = 15.1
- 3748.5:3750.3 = 7.74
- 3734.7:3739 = 11.2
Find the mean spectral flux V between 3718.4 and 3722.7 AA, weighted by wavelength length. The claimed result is 10.7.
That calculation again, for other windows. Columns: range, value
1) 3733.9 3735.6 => 7.99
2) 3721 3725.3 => 12.7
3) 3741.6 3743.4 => 15.3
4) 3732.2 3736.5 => 11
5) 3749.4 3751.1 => 9.47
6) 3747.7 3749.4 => 9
